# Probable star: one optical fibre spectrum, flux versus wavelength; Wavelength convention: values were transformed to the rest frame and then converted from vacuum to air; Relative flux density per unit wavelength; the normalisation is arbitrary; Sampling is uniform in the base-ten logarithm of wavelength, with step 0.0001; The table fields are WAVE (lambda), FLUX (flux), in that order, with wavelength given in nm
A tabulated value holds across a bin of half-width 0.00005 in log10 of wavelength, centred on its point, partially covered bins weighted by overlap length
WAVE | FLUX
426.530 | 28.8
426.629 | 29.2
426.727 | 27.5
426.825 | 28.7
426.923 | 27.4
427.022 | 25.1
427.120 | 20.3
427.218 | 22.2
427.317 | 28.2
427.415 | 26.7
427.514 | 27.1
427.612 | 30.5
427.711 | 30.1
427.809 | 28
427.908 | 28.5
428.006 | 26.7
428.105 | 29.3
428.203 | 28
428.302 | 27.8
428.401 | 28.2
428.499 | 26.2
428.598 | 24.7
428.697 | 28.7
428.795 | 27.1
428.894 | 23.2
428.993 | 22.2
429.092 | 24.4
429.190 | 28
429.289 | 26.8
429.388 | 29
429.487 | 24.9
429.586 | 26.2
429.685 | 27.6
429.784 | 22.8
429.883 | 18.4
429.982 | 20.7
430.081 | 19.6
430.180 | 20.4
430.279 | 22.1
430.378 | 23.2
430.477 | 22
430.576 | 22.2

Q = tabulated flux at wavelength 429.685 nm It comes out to 27.6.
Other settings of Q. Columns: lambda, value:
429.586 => 26.2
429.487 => 24.9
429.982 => 20.7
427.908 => 28.5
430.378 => 23.2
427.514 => 27.1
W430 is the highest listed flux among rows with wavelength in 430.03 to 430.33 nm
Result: 22.1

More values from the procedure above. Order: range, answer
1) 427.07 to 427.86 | 30.5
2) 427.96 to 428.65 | 29.3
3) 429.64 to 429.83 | 27.6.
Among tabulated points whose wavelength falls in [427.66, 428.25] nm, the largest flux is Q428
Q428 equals 30.1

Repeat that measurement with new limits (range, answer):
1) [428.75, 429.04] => 27.1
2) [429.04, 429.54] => 29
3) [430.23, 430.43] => 23.2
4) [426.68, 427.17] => 28.7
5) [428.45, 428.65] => 26.2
